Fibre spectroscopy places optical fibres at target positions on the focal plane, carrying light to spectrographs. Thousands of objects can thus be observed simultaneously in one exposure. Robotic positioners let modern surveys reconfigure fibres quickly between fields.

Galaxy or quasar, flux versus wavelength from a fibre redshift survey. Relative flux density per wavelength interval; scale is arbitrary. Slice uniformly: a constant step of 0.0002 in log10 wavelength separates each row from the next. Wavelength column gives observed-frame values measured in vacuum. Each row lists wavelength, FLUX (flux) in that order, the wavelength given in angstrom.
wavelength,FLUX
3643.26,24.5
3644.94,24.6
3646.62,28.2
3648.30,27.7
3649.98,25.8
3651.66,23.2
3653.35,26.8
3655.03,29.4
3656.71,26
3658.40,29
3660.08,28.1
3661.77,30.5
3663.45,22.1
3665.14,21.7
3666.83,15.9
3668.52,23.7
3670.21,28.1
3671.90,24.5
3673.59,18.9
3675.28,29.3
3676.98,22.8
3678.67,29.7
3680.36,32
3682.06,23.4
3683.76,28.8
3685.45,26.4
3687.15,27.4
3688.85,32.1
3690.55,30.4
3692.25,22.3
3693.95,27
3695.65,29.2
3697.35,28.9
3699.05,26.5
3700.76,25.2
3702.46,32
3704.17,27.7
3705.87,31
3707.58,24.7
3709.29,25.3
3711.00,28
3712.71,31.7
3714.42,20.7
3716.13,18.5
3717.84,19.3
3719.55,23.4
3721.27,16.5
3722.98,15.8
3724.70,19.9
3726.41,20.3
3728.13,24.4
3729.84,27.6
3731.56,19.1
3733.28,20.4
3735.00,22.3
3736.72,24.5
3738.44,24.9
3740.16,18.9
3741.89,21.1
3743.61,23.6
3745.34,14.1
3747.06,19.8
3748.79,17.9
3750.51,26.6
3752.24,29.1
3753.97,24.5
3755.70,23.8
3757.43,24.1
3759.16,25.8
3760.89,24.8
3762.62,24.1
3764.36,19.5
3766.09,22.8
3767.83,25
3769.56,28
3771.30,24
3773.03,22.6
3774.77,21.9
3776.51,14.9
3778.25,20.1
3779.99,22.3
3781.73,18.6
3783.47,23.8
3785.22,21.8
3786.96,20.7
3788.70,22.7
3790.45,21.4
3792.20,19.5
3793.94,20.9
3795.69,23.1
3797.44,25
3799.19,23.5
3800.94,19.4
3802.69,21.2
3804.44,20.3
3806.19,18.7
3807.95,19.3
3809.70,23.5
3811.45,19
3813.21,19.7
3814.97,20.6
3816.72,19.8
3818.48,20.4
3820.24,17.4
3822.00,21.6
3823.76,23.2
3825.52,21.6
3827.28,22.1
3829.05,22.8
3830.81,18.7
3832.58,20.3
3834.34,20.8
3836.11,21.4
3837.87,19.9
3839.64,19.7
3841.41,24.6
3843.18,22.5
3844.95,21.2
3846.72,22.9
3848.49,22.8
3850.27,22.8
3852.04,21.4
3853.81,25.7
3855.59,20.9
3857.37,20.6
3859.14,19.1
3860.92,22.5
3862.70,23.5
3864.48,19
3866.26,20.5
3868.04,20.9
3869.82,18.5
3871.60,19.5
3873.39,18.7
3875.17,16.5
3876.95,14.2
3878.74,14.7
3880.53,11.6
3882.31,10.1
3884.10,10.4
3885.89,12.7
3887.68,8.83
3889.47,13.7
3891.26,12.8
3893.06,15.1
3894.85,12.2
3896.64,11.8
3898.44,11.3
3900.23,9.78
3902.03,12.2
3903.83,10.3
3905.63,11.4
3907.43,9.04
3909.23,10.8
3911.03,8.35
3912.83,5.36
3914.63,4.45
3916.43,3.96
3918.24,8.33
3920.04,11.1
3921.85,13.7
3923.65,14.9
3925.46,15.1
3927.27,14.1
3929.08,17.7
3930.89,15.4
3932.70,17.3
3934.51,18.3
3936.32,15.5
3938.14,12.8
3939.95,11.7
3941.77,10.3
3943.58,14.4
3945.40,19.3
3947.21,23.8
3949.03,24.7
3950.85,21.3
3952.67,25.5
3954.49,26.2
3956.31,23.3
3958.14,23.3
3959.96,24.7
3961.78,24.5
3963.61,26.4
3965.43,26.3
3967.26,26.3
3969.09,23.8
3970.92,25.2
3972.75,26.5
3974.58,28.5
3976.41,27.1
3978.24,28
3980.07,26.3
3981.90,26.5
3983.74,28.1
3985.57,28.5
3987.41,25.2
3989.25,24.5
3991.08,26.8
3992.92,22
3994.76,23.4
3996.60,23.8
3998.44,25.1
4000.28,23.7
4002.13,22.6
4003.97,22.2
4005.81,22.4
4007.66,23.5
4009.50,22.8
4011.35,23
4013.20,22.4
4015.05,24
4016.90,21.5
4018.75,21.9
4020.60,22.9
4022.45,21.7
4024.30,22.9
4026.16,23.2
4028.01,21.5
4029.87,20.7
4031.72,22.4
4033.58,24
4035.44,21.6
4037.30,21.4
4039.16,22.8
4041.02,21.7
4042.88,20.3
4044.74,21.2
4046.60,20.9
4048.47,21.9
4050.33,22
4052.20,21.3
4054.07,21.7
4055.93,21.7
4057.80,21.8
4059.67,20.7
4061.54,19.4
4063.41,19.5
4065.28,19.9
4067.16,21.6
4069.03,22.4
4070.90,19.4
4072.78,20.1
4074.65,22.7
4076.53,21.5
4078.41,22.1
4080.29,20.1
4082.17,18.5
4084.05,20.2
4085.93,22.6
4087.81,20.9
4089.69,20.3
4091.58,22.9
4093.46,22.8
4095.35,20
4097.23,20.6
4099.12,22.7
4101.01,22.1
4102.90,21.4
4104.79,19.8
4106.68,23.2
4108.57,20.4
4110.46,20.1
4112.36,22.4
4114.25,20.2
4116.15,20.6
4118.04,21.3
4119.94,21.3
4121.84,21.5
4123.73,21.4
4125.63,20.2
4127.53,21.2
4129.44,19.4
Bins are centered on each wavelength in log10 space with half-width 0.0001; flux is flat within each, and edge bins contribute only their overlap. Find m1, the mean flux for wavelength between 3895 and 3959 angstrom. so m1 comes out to 14.5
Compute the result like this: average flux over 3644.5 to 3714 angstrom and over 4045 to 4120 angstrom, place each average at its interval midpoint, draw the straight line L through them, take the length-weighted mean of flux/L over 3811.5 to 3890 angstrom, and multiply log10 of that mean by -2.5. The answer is 0.25 mag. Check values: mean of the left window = 26.7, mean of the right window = 21.1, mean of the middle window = 19.3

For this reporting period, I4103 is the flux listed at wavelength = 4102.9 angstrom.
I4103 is 21.4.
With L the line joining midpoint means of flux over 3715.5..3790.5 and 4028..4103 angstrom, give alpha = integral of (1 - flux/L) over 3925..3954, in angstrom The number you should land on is 5.5 angstrom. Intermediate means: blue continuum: 22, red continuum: 21.3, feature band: 17.5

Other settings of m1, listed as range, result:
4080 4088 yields 20.5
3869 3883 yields 15.5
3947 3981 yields 25.4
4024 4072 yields 21.4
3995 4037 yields 22.7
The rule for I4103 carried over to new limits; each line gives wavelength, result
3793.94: 20.9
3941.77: 10.3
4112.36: 22.4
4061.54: 19.4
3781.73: 18.6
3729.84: 27.6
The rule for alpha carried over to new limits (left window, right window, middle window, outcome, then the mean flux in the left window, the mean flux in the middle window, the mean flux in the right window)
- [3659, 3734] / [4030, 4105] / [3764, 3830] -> 7.2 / 25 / 21.4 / 21.3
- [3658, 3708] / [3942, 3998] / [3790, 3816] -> 4.9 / 26.6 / 21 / 24.6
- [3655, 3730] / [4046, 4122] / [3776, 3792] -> 2.4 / 25.4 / 20.8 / 21.1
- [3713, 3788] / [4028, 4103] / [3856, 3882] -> 4.0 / 22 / 18.4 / 21.3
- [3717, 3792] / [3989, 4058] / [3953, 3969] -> -1.9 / 22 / 25.1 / 22.5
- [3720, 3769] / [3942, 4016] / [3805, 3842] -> 3.6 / 22.2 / 20.7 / 24.3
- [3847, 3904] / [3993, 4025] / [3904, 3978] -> 8.0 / 16.5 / 17.8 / 22.9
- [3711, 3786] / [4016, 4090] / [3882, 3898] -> 7.2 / 22.2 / 12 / 21.4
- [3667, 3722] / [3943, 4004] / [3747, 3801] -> 6.3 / 26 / 22.6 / 24.7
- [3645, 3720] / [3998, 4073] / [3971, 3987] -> -3.3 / 26.2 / 27.3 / 21.9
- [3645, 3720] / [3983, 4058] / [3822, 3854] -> 3.7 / 26.2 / 21.8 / 22.8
